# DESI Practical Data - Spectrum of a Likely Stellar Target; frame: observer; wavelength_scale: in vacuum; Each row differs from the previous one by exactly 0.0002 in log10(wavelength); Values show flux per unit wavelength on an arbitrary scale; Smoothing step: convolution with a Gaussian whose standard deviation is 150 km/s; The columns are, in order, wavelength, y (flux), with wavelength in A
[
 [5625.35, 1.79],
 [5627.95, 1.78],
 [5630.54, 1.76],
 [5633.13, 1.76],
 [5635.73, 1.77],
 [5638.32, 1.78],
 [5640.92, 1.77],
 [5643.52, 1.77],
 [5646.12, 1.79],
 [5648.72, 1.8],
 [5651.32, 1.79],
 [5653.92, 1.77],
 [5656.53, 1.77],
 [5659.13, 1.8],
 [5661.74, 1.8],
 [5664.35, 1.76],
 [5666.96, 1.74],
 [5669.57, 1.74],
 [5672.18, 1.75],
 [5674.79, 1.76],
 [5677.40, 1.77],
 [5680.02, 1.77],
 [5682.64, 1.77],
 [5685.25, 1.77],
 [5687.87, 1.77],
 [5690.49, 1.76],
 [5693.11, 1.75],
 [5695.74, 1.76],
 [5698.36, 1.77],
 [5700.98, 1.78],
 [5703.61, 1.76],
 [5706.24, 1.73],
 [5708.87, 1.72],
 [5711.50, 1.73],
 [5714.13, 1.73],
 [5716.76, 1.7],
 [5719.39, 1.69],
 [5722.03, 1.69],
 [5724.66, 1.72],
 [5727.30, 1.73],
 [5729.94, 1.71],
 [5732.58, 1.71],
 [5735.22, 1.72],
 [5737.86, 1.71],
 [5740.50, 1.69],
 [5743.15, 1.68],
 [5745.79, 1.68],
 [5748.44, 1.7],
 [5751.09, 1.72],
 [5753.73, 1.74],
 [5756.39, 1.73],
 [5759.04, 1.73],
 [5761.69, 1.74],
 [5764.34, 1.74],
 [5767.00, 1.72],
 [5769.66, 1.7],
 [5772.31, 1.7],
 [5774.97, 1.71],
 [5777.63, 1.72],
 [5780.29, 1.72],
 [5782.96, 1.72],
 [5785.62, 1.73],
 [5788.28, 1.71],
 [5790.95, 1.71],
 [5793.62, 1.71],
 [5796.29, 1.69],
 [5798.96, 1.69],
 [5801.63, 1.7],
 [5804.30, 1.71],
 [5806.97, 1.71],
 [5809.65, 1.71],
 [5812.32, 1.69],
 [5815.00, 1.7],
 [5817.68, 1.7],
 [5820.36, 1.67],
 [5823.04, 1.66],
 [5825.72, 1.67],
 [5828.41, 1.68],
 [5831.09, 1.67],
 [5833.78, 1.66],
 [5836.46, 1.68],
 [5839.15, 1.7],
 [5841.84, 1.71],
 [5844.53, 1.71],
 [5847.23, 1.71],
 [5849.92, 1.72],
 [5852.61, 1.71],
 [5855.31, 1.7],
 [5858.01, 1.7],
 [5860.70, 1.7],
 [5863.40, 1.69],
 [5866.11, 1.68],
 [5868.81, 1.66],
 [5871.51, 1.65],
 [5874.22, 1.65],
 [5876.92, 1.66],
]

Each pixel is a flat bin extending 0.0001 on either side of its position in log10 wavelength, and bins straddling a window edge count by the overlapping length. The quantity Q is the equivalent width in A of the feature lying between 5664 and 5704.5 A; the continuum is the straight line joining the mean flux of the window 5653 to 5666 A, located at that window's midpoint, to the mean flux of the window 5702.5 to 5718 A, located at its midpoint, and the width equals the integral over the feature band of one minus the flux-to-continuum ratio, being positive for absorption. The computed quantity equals -0.2 A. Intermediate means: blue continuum 1.78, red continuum 1.73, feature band 1.76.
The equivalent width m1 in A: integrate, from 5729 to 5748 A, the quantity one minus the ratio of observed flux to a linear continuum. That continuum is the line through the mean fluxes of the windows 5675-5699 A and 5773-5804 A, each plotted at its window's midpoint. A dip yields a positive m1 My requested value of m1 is 0.4 A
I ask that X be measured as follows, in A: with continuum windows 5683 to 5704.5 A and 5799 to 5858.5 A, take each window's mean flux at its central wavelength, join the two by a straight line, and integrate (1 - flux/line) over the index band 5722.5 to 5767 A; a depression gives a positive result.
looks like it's 0.6 A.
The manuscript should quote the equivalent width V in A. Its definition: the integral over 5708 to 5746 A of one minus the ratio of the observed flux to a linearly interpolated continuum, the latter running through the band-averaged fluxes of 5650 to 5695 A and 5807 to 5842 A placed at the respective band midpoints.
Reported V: 0.64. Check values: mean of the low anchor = 1.77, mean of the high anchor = 1.68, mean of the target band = 1.71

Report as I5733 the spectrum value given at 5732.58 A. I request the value 1.71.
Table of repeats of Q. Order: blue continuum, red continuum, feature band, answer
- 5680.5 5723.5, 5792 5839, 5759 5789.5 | -0.2 A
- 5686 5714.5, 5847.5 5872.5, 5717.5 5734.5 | 0.3 A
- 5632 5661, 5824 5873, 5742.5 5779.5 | 0.3 A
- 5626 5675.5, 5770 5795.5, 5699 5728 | 0.3 A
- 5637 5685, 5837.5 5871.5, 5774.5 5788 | 0.0 A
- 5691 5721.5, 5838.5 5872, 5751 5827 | 0.3 A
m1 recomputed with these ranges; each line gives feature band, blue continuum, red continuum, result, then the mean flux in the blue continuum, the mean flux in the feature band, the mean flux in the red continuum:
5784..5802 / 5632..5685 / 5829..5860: 0.12 A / 1.77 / 1.71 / 1.7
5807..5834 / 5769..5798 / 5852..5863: 0.36 A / 1.71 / 1.68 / 1.7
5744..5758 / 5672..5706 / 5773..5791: 0.16 A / 1.76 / 1.71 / 1.72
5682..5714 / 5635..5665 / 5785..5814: 0.04 A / 1.78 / 1.75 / 1.7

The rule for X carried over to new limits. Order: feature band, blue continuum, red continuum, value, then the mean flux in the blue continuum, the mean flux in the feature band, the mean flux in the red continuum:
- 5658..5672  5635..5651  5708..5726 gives 0.0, 1.78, 1.77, 1.71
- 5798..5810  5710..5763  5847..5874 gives 0.0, 1.71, 1.7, 1.69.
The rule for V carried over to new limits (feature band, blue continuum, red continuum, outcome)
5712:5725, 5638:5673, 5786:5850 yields 0.3 A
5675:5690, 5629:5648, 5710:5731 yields -0.2 A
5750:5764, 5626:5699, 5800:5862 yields 0.0 A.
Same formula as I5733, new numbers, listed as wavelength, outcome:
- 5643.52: 1.77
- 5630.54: 1.76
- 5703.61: 1.76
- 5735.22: 1.72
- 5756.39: 1.73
